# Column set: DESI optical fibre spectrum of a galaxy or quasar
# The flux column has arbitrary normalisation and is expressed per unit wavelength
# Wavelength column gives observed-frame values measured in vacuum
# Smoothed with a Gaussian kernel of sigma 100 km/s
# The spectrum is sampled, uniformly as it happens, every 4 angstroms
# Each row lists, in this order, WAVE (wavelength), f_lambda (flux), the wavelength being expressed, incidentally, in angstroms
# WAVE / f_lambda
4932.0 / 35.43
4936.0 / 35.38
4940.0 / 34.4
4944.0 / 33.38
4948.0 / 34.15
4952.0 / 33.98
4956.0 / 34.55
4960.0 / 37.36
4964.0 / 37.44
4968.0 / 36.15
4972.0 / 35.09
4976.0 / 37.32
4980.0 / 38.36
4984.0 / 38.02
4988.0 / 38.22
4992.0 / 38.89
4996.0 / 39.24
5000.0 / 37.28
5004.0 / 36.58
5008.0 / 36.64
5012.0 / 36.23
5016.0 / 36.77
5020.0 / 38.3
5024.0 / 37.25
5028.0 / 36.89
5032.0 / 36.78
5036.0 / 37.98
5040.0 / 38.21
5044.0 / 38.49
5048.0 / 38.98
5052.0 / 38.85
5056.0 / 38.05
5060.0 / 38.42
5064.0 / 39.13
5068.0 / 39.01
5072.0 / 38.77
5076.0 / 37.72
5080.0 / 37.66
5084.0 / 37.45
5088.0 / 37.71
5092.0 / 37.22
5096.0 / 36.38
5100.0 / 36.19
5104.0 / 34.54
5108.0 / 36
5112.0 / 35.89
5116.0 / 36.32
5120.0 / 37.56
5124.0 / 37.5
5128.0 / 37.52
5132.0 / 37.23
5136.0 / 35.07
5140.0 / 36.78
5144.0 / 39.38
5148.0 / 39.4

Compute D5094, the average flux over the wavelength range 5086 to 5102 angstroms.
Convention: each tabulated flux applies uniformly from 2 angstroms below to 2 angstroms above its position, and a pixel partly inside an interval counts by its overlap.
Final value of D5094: 36.9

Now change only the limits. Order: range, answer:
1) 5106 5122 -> 36.4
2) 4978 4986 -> 38.2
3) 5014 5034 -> 37.2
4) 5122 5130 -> 37.5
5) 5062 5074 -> 39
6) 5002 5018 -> 36.6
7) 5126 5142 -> 36.6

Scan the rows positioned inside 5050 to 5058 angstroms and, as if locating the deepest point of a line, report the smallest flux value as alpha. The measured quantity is 38.05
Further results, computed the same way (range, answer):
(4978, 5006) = 36.58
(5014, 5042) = 36.77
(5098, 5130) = 34.54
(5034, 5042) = 37.98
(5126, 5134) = 37.23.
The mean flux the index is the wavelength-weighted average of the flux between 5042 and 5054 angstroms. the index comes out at 38.8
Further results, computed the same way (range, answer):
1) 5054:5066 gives 38.5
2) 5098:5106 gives 35.4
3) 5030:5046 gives 37.9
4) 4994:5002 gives 38.3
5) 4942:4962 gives 34.7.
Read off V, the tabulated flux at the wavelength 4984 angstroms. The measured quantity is 38.02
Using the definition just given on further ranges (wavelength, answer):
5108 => 36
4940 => 34.4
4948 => 34.15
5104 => 34.54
